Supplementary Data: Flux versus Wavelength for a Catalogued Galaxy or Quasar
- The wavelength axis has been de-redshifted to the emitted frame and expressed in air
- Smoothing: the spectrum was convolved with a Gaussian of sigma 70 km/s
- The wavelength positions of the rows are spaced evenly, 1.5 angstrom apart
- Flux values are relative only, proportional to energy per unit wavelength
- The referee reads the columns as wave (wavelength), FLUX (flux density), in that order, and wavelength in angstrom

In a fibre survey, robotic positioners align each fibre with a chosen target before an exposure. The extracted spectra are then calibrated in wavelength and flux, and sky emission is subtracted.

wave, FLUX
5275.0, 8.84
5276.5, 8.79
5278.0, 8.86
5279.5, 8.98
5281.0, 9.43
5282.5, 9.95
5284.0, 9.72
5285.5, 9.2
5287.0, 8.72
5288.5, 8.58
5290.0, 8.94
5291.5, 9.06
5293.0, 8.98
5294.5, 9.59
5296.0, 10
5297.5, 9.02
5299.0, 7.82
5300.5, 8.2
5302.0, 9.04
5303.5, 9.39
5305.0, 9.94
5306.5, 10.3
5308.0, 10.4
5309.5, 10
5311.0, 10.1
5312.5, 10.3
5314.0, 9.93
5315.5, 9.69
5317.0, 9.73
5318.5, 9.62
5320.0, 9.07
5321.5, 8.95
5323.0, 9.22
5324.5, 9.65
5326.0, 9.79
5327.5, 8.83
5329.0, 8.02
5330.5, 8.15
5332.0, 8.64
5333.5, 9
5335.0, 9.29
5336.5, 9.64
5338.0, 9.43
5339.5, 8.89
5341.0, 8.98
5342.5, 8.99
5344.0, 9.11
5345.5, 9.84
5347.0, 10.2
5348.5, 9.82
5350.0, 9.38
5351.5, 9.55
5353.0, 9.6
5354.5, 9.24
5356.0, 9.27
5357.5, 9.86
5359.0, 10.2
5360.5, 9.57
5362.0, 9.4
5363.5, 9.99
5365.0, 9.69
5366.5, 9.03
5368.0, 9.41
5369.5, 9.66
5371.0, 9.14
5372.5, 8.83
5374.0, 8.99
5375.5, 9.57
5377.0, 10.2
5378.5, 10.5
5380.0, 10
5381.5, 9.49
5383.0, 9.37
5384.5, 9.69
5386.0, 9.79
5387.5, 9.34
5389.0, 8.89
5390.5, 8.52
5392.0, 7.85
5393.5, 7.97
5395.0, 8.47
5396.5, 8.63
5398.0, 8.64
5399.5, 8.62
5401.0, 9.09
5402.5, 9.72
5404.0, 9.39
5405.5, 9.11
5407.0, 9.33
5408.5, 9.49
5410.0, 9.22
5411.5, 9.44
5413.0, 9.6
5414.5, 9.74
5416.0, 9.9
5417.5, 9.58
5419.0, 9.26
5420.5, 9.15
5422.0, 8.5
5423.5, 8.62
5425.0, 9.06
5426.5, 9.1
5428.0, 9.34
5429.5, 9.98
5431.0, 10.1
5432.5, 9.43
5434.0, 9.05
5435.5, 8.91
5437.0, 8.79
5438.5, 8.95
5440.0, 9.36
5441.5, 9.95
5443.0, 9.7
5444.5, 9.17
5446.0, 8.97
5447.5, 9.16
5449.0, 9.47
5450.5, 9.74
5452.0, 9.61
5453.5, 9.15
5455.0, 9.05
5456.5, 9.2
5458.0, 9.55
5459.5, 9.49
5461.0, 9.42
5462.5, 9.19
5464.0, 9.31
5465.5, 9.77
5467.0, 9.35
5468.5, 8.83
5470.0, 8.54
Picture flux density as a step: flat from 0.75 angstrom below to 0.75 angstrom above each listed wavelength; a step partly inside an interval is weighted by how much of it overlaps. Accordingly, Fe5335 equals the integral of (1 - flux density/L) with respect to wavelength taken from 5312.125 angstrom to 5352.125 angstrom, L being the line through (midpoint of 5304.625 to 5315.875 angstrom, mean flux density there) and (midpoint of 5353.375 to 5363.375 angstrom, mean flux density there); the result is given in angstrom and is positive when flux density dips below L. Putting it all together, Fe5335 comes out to 2.3 angstrom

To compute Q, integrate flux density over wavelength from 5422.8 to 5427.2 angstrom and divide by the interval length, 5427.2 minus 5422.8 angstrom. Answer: 8.93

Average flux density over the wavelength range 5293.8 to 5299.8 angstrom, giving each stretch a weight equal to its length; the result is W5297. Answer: 9.1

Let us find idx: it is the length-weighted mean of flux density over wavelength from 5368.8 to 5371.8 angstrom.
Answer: 9.39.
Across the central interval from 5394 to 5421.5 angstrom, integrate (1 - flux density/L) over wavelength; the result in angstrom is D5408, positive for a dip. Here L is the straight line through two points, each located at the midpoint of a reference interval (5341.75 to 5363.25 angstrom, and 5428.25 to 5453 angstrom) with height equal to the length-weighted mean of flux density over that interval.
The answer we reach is 0.7 angstrom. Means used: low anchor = 9.58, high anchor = 9.39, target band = 9.22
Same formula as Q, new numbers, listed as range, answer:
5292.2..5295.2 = 9.28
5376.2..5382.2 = 10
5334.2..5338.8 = 9.44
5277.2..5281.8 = 9.1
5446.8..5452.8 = 9.49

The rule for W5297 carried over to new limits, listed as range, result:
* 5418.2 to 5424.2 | 8.89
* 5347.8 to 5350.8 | 9.6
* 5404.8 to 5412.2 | 9.32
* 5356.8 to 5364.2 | 9.8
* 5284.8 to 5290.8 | 8.86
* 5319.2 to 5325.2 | 9.22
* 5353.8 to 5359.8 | 9.65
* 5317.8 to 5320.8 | 9.33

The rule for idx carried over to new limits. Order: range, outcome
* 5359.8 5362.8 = 9.49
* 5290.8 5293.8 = 9.03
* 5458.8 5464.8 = 9.35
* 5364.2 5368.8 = 9.39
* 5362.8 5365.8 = 9.82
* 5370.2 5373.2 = 9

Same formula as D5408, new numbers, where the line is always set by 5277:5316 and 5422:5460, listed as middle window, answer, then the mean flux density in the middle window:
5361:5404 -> 0.4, 9.24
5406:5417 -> -0.2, 9.52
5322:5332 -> 0.5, 8.92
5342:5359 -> -0.4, 9.57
